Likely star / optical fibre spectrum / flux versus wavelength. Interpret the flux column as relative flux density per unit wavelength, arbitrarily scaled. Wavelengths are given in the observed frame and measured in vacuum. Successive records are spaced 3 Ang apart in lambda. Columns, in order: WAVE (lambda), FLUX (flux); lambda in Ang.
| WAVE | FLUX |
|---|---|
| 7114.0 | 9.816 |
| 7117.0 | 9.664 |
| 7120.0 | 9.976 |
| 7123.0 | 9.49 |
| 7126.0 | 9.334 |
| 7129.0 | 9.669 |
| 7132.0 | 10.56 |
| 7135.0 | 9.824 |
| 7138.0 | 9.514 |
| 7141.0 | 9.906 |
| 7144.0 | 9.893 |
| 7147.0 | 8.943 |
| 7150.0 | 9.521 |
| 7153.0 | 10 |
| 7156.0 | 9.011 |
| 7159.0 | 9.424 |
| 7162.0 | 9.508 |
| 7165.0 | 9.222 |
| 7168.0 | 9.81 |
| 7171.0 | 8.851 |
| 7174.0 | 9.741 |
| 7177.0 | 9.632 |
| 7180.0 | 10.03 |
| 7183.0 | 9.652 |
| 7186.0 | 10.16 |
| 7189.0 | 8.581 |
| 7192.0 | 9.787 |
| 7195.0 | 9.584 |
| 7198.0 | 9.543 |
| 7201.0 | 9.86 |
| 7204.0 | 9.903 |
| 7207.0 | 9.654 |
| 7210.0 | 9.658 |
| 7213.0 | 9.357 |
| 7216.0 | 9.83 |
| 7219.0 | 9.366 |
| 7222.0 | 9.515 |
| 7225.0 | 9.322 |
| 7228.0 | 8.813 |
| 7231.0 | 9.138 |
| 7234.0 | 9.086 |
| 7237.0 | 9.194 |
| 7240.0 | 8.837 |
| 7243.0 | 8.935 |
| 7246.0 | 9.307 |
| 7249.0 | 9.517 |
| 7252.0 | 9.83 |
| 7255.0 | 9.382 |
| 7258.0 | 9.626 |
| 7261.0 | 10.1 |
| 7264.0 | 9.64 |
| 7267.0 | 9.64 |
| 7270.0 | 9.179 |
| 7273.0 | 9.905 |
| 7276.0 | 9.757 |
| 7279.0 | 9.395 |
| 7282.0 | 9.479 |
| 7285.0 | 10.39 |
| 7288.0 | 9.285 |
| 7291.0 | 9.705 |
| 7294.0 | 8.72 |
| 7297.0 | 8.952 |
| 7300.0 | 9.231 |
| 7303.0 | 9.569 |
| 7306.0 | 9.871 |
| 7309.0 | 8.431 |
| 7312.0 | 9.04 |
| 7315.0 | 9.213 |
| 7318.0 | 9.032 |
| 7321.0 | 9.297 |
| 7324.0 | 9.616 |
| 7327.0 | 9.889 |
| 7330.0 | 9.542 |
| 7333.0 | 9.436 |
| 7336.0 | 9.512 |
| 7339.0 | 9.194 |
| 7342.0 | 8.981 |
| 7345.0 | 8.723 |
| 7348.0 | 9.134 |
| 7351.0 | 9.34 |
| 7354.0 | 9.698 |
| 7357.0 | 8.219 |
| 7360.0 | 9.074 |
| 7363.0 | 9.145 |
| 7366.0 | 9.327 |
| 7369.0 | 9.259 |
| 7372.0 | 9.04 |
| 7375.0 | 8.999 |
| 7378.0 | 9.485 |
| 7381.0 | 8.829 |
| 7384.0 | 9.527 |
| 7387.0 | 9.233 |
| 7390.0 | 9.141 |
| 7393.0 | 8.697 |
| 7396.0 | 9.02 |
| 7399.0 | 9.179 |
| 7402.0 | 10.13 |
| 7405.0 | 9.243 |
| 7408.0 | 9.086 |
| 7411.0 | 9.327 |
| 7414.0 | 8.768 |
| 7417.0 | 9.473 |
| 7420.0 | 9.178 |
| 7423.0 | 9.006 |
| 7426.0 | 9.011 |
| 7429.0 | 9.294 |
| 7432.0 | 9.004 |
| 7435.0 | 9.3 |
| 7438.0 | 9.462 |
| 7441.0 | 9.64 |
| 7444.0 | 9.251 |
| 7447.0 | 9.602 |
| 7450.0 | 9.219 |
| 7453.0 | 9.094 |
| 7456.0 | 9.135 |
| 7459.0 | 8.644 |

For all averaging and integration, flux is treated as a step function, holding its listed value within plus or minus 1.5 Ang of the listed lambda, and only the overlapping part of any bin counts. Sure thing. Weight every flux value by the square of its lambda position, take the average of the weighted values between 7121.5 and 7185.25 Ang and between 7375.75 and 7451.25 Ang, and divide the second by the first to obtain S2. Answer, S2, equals 1.0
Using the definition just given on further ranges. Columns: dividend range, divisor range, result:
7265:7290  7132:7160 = 1.04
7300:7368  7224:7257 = 1.03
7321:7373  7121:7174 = 1.02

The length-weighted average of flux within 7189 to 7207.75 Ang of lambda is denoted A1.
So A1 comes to 9.63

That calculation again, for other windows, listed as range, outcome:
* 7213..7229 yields 9.39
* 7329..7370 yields 9.18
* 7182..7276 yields 9.48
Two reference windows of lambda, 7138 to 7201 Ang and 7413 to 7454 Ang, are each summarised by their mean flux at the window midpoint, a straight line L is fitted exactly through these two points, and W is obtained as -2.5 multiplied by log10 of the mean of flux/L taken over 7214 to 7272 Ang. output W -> 0.009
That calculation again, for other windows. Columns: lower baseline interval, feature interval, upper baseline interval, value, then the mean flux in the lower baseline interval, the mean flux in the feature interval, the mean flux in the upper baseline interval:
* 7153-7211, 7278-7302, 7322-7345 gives 0.01 mag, 9.57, 9.4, 9.4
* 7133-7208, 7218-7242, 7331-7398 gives 0.04 mag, 9.59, 9.15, 9.14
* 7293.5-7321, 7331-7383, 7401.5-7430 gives 0.00 mag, 9.14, 9.15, 9.22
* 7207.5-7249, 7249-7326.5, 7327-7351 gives -0.02 mag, 9.28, 9.46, 9.27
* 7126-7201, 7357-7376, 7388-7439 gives 0.02 mag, 9.6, 9.07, 9.19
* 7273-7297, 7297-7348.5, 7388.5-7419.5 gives 0.02 mag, 9.52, 9.27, 9.21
